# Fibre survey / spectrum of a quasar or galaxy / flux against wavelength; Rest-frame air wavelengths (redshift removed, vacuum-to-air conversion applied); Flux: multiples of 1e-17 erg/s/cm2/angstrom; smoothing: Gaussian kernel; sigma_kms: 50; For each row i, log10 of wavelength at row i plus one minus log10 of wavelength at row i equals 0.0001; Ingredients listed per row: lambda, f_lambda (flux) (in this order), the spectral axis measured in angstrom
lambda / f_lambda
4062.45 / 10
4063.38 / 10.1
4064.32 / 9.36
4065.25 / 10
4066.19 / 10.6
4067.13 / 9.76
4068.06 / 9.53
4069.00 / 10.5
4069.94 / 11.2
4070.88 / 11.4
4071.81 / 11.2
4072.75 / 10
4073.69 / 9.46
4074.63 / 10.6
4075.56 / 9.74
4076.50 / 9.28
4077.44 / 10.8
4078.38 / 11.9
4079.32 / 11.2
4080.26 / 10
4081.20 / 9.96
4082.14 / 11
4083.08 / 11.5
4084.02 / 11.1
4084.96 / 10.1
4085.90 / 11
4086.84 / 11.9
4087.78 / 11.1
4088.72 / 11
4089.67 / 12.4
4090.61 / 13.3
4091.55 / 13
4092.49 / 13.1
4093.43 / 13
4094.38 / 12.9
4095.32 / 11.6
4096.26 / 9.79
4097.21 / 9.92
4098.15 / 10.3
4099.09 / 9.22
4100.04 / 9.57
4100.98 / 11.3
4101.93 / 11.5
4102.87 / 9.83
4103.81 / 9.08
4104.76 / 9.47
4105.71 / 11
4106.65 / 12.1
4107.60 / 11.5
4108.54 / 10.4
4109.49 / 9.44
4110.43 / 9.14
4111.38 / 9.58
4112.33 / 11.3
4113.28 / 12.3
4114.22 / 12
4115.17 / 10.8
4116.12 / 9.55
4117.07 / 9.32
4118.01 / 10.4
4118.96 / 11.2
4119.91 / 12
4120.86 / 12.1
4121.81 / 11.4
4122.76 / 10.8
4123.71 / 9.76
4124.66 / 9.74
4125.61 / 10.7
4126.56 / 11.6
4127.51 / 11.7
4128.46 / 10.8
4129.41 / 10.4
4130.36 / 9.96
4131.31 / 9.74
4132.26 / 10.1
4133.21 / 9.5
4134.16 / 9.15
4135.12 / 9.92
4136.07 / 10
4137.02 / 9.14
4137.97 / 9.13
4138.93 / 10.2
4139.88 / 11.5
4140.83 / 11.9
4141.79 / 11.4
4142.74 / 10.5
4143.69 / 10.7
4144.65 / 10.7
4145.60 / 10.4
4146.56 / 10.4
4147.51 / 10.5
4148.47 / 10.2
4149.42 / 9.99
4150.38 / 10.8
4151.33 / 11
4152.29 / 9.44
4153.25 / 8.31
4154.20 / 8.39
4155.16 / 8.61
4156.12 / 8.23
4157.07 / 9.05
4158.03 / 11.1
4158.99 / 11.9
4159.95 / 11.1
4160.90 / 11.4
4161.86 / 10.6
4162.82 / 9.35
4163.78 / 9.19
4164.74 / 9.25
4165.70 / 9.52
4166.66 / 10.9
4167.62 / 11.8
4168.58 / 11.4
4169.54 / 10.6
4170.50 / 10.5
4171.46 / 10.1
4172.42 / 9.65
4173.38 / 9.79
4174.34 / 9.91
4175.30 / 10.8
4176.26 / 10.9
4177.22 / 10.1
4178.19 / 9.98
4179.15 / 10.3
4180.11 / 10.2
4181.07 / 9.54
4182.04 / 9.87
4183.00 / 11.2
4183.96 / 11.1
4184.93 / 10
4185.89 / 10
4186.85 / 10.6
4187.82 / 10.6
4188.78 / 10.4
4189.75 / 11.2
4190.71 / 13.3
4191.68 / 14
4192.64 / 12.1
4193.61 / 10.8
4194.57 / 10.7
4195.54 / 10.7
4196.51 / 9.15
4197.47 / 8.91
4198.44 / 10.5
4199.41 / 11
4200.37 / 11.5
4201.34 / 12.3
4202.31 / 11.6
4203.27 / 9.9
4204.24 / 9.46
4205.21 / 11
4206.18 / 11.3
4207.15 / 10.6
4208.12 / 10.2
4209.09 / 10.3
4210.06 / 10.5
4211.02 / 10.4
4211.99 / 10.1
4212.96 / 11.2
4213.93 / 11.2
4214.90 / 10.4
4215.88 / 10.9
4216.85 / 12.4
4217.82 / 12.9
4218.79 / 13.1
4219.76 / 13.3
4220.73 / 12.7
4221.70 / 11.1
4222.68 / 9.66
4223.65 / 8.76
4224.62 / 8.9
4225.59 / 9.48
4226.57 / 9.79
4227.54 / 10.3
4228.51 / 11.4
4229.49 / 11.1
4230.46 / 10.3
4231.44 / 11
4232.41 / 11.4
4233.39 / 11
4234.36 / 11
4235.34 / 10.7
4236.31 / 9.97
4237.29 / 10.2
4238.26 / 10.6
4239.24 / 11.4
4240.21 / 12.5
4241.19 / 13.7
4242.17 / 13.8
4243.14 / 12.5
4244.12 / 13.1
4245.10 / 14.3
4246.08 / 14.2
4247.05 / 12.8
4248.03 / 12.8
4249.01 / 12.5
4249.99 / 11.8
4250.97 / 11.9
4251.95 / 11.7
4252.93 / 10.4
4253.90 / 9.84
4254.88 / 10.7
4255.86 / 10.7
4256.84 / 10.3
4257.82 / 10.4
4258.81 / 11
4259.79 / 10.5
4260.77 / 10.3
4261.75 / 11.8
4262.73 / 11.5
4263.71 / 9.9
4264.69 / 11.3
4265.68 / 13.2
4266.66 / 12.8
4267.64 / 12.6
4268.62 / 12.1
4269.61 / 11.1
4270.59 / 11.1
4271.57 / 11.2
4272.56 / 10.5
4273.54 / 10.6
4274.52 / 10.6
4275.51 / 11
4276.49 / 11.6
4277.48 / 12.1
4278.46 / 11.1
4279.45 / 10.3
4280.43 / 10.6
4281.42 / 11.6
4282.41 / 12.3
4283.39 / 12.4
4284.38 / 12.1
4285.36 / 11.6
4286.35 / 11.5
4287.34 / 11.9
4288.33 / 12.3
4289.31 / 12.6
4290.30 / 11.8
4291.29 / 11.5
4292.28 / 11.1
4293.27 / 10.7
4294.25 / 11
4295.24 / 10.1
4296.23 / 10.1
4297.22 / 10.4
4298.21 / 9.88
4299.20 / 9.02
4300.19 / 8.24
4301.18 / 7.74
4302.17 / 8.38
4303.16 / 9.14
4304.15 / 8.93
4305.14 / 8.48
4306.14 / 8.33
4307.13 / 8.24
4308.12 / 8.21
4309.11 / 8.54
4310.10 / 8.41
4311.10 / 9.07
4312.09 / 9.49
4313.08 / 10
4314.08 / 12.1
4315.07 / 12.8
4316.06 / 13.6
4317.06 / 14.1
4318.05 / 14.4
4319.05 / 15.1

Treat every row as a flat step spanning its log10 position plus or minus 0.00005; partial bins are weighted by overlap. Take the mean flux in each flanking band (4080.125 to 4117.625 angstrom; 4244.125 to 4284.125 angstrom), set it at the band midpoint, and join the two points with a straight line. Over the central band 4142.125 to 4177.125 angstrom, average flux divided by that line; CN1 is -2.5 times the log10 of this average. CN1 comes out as 0.10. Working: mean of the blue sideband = 10.9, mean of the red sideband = 11.5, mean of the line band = 10.2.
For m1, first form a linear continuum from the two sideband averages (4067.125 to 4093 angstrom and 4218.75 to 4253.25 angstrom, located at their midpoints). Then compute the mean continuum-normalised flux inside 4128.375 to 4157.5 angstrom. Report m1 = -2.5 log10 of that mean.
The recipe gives 0.12 mag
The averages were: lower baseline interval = 11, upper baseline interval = 11.5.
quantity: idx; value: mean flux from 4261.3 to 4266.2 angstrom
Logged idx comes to 11.5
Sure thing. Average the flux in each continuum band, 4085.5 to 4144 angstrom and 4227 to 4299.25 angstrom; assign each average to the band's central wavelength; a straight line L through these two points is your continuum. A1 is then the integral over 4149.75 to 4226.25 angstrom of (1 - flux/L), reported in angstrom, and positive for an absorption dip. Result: 3.6 angstrom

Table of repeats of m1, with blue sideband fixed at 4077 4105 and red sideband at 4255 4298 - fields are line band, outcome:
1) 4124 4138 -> 0.10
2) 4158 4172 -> 0.06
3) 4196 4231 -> 0.04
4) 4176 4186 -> 0.09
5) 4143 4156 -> 0.13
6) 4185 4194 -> -0.02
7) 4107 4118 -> 0.06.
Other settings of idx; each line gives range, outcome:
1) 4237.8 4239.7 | 11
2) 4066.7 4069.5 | 9.95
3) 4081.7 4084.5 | 11.2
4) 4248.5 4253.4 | 11.7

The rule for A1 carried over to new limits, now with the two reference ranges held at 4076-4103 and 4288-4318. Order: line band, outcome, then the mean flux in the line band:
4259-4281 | -2.0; 11.3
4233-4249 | -2.6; 12.2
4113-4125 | 0.2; 10.9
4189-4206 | -0.6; 11.1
